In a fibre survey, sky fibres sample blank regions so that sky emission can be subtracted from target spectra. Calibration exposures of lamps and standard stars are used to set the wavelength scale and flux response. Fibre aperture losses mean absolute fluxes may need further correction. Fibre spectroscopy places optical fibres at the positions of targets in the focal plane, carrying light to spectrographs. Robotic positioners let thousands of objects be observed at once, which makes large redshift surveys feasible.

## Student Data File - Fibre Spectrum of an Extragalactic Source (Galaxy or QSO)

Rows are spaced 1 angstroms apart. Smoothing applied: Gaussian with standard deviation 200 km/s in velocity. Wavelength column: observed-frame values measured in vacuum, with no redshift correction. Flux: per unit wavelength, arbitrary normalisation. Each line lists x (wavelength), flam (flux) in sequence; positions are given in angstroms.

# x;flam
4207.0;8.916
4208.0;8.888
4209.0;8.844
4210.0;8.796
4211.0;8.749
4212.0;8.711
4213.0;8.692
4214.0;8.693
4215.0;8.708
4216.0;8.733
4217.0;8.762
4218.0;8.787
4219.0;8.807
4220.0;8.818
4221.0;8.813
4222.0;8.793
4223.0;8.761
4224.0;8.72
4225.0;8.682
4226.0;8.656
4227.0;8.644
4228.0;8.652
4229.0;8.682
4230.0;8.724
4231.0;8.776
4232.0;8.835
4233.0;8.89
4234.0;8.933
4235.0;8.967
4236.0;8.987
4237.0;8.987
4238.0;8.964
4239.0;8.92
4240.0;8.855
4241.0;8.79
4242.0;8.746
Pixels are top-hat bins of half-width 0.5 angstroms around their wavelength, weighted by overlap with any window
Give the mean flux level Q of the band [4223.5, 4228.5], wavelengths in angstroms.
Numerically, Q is 8.67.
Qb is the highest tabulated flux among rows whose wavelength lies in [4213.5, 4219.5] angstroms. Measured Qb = 8.807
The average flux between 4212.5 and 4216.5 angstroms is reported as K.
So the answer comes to 8.71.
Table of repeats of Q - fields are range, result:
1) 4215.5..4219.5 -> 8.77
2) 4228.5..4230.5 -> 8.7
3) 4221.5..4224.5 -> 8.76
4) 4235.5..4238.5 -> 8.98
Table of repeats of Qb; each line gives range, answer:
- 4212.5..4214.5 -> 8.693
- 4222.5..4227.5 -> 8.761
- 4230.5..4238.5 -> 8.987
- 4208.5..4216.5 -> 8.844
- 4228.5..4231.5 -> 8.776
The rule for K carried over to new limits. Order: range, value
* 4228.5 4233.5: 8.78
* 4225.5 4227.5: 8.65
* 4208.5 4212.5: 8.78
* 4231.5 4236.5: 8.92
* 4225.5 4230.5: 8.67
